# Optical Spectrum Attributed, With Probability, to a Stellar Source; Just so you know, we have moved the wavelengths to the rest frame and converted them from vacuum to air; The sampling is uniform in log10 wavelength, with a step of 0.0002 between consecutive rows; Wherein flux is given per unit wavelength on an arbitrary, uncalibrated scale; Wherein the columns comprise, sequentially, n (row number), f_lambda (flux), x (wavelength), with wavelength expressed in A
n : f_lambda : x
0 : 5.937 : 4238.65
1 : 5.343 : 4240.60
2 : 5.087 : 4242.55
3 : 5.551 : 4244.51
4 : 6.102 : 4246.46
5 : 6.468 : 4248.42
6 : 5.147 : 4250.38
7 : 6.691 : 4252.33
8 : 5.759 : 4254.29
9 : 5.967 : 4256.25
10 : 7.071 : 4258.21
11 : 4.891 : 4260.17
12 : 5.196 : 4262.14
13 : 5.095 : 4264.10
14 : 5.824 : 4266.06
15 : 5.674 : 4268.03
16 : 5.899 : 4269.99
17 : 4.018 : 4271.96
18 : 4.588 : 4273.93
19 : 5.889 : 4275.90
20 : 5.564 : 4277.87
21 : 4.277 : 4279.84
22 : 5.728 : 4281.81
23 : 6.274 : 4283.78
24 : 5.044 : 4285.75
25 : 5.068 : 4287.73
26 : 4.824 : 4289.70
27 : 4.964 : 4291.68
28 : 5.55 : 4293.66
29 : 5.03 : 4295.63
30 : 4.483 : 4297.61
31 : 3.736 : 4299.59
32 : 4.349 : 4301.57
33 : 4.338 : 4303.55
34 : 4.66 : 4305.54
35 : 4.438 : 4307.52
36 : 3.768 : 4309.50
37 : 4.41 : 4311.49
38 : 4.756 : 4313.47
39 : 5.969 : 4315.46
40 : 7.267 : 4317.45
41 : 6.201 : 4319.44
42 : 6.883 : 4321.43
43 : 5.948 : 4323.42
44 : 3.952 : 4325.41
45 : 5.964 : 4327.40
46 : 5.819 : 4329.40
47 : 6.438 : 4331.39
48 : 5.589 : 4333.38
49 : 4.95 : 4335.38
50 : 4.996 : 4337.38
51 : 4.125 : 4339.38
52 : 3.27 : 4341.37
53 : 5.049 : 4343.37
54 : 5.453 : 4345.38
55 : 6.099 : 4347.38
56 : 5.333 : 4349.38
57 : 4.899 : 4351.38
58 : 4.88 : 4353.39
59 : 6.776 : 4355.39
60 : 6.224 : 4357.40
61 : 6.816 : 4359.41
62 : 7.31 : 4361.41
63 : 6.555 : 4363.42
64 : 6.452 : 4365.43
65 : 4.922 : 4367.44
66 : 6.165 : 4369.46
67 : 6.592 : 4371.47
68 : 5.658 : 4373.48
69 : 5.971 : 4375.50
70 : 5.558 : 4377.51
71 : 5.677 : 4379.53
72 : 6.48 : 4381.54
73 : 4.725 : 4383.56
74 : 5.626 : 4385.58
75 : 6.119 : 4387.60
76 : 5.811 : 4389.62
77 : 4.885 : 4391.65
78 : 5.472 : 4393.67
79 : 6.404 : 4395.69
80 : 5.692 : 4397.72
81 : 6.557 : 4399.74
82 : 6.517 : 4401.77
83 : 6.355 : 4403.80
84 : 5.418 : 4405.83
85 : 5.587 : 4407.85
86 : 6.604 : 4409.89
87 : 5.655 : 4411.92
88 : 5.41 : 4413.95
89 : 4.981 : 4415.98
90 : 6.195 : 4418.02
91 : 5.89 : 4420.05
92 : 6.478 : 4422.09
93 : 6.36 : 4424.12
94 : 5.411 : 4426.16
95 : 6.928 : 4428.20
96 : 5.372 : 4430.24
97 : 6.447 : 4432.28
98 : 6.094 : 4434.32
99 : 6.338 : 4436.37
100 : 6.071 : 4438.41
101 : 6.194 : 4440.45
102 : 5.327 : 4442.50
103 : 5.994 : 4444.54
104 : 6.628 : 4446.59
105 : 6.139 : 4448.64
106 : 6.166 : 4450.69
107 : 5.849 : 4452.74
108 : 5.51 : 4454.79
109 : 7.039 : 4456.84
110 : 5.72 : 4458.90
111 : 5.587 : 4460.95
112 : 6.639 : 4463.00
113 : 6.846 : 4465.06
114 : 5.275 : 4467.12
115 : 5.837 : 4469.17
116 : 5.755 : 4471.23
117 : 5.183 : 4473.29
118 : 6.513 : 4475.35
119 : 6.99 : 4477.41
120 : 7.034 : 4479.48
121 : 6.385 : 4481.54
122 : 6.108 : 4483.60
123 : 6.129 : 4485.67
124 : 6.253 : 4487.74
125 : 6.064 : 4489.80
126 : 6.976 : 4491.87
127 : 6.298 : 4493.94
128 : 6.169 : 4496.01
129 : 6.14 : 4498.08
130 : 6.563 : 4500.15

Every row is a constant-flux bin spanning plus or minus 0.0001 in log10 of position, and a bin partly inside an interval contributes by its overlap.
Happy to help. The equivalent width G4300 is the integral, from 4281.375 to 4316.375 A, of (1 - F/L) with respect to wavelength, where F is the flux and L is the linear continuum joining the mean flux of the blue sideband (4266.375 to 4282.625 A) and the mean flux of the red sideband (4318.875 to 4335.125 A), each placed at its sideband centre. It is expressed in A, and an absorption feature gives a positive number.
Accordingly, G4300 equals 4.1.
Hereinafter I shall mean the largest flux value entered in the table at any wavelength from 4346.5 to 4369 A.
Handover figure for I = 7.31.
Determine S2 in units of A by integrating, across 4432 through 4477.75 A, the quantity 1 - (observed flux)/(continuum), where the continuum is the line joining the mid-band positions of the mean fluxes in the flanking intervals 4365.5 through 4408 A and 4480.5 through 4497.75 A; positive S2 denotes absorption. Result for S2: 0.5 A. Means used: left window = 5.84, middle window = 6.07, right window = 6.29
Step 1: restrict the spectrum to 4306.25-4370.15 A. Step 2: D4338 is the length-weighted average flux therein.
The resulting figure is 5.55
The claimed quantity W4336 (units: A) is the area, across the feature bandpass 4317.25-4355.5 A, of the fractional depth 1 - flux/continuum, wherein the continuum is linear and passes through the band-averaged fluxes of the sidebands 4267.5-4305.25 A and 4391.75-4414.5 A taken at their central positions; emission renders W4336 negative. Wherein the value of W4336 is -0.2 A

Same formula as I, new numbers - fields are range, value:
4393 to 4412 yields 6.604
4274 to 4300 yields 6.274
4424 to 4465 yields 7.039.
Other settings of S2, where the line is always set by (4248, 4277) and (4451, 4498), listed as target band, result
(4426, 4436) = -0.1 A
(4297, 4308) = 2.7 A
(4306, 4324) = 0.8 A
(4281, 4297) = 1.1 A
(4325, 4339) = 1.0 A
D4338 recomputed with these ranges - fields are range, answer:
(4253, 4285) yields 5.49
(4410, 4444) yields 5.97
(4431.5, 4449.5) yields 6.13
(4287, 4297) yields 5.07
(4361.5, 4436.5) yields 5.94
